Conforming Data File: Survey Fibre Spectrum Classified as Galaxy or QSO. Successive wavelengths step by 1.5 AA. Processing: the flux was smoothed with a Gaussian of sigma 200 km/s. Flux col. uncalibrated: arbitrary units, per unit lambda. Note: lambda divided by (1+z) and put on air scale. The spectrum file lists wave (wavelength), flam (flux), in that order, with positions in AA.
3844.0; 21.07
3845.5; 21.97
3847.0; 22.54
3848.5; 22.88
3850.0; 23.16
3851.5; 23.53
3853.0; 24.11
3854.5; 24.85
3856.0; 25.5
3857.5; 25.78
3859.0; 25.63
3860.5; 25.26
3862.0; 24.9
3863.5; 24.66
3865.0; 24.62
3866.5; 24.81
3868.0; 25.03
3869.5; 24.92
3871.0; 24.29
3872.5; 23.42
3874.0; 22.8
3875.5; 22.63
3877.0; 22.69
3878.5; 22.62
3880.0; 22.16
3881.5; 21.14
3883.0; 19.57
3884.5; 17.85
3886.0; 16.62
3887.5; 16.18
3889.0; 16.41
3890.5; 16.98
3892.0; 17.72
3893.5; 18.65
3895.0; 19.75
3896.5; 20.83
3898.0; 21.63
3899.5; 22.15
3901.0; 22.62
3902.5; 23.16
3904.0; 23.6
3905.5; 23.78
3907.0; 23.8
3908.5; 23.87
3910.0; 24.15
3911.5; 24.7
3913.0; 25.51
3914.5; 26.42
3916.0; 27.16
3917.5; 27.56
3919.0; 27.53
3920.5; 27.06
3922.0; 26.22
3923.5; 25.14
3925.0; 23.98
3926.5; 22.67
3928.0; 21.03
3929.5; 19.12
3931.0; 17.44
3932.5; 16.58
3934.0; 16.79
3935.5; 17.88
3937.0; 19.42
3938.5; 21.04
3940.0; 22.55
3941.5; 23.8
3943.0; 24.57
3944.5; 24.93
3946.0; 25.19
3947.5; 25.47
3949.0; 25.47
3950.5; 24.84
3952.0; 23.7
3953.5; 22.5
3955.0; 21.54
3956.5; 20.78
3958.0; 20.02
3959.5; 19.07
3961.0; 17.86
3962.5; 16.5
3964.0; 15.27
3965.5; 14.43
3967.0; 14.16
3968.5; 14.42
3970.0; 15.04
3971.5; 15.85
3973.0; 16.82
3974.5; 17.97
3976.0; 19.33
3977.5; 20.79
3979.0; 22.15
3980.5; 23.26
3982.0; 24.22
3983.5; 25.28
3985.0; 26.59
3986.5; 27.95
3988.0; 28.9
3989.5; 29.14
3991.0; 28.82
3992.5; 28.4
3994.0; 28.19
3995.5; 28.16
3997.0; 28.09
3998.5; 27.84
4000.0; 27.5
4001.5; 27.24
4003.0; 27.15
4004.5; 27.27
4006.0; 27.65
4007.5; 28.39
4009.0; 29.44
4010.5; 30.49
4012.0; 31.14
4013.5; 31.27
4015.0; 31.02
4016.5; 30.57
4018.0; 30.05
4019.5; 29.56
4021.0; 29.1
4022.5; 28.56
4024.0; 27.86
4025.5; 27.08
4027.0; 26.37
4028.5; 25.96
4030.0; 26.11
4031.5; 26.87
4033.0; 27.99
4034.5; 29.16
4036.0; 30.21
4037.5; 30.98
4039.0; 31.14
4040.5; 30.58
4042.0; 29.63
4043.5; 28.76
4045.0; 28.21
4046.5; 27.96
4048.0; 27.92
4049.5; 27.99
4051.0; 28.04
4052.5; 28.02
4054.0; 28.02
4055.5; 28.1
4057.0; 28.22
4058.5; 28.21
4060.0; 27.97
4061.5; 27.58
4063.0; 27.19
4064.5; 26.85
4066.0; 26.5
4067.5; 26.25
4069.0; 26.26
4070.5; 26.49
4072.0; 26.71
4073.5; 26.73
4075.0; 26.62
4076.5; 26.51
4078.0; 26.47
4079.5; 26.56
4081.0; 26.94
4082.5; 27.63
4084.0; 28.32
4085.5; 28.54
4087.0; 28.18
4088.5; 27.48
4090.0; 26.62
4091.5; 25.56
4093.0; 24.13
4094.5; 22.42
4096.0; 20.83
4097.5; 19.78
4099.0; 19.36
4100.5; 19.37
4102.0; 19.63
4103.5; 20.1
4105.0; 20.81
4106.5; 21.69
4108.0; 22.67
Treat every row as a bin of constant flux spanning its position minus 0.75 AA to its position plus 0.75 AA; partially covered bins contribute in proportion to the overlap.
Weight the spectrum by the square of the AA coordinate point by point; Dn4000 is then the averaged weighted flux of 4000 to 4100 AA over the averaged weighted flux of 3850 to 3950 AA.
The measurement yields 1.3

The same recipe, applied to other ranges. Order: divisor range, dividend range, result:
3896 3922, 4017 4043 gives 1.24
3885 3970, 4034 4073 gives 1.40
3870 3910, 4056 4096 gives 1.39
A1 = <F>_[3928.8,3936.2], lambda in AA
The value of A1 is 17.5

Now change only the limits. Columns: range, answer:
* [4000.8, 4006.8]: 27.3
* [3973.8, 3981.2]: 20.7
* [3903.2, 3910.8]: 23.8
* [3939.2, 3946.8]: 24.2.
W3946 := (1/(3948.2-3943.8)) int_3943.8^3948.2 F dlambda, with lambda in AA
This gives 25.2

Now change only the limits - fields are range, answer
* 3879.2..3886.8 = 19.5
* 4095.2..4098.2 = 20.3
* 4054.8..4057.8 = 28.2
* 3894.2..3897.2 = 20.3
